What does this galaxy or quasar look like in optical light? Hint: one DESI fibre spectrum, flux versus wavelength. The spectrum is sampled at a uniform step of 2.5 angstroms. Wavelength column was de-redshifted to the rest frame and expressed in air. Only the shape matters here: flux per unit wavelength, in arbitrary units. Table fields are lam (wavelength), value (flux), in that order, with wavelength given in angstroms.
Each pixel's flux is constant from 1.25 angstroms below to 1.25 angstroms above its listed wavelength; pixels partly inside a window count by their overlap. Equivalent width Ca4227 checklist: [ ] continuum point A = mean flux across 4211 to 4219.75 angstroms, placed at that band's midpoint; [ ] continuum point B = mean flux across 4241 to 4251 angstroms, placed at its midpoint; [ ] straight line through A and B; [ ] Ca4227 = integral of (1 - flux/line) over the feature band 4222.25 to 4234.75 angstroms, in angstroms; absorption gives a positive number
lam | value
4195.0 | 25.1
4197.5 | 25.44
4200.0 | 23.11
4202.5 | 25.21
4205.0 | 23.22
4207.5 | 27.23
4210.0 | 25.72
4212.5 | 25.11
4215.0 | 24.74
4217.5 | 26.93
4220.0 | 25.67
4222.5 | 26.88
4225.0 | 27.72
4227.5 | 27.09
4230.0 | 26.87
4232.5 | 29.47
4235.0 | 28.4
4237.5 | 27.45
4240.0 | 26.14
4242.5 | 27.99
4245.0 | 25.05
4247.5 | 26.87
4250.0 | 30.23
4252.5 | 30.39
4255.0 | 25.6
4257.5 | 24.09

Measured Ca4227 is -0.6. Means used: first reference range 25.6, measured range 27.7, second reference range 27.4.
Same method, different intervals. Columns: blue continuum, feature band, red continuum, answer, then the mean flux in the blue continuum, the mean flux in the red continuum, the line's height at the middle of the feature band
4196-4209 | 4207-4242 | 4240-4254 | -0.6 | 24.9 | 27.9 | 26.4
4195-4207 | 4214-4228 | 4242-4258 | -0.5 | 24.5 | 27.3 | 25.6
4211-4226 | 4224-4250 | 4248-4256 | 0.1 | 26.1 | 28.7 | 27.5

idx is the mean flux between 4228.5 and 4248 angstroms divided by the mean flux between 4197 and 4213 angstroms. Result 1.09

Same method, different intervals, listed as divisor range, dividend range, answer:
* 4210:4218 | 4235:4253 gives 1.09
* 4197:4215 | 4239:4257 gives 1.10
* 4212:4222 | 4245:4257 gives 1.07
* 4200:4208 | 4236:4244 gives 1.10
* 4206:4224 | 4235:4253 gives 1.06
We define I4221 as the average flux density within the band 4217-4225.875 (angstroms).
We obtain 26.8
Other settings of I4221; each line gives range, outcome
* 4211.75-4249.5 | 26.9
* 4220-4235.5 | 27.5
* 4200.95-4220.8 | 25.4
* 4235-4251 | 27.3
